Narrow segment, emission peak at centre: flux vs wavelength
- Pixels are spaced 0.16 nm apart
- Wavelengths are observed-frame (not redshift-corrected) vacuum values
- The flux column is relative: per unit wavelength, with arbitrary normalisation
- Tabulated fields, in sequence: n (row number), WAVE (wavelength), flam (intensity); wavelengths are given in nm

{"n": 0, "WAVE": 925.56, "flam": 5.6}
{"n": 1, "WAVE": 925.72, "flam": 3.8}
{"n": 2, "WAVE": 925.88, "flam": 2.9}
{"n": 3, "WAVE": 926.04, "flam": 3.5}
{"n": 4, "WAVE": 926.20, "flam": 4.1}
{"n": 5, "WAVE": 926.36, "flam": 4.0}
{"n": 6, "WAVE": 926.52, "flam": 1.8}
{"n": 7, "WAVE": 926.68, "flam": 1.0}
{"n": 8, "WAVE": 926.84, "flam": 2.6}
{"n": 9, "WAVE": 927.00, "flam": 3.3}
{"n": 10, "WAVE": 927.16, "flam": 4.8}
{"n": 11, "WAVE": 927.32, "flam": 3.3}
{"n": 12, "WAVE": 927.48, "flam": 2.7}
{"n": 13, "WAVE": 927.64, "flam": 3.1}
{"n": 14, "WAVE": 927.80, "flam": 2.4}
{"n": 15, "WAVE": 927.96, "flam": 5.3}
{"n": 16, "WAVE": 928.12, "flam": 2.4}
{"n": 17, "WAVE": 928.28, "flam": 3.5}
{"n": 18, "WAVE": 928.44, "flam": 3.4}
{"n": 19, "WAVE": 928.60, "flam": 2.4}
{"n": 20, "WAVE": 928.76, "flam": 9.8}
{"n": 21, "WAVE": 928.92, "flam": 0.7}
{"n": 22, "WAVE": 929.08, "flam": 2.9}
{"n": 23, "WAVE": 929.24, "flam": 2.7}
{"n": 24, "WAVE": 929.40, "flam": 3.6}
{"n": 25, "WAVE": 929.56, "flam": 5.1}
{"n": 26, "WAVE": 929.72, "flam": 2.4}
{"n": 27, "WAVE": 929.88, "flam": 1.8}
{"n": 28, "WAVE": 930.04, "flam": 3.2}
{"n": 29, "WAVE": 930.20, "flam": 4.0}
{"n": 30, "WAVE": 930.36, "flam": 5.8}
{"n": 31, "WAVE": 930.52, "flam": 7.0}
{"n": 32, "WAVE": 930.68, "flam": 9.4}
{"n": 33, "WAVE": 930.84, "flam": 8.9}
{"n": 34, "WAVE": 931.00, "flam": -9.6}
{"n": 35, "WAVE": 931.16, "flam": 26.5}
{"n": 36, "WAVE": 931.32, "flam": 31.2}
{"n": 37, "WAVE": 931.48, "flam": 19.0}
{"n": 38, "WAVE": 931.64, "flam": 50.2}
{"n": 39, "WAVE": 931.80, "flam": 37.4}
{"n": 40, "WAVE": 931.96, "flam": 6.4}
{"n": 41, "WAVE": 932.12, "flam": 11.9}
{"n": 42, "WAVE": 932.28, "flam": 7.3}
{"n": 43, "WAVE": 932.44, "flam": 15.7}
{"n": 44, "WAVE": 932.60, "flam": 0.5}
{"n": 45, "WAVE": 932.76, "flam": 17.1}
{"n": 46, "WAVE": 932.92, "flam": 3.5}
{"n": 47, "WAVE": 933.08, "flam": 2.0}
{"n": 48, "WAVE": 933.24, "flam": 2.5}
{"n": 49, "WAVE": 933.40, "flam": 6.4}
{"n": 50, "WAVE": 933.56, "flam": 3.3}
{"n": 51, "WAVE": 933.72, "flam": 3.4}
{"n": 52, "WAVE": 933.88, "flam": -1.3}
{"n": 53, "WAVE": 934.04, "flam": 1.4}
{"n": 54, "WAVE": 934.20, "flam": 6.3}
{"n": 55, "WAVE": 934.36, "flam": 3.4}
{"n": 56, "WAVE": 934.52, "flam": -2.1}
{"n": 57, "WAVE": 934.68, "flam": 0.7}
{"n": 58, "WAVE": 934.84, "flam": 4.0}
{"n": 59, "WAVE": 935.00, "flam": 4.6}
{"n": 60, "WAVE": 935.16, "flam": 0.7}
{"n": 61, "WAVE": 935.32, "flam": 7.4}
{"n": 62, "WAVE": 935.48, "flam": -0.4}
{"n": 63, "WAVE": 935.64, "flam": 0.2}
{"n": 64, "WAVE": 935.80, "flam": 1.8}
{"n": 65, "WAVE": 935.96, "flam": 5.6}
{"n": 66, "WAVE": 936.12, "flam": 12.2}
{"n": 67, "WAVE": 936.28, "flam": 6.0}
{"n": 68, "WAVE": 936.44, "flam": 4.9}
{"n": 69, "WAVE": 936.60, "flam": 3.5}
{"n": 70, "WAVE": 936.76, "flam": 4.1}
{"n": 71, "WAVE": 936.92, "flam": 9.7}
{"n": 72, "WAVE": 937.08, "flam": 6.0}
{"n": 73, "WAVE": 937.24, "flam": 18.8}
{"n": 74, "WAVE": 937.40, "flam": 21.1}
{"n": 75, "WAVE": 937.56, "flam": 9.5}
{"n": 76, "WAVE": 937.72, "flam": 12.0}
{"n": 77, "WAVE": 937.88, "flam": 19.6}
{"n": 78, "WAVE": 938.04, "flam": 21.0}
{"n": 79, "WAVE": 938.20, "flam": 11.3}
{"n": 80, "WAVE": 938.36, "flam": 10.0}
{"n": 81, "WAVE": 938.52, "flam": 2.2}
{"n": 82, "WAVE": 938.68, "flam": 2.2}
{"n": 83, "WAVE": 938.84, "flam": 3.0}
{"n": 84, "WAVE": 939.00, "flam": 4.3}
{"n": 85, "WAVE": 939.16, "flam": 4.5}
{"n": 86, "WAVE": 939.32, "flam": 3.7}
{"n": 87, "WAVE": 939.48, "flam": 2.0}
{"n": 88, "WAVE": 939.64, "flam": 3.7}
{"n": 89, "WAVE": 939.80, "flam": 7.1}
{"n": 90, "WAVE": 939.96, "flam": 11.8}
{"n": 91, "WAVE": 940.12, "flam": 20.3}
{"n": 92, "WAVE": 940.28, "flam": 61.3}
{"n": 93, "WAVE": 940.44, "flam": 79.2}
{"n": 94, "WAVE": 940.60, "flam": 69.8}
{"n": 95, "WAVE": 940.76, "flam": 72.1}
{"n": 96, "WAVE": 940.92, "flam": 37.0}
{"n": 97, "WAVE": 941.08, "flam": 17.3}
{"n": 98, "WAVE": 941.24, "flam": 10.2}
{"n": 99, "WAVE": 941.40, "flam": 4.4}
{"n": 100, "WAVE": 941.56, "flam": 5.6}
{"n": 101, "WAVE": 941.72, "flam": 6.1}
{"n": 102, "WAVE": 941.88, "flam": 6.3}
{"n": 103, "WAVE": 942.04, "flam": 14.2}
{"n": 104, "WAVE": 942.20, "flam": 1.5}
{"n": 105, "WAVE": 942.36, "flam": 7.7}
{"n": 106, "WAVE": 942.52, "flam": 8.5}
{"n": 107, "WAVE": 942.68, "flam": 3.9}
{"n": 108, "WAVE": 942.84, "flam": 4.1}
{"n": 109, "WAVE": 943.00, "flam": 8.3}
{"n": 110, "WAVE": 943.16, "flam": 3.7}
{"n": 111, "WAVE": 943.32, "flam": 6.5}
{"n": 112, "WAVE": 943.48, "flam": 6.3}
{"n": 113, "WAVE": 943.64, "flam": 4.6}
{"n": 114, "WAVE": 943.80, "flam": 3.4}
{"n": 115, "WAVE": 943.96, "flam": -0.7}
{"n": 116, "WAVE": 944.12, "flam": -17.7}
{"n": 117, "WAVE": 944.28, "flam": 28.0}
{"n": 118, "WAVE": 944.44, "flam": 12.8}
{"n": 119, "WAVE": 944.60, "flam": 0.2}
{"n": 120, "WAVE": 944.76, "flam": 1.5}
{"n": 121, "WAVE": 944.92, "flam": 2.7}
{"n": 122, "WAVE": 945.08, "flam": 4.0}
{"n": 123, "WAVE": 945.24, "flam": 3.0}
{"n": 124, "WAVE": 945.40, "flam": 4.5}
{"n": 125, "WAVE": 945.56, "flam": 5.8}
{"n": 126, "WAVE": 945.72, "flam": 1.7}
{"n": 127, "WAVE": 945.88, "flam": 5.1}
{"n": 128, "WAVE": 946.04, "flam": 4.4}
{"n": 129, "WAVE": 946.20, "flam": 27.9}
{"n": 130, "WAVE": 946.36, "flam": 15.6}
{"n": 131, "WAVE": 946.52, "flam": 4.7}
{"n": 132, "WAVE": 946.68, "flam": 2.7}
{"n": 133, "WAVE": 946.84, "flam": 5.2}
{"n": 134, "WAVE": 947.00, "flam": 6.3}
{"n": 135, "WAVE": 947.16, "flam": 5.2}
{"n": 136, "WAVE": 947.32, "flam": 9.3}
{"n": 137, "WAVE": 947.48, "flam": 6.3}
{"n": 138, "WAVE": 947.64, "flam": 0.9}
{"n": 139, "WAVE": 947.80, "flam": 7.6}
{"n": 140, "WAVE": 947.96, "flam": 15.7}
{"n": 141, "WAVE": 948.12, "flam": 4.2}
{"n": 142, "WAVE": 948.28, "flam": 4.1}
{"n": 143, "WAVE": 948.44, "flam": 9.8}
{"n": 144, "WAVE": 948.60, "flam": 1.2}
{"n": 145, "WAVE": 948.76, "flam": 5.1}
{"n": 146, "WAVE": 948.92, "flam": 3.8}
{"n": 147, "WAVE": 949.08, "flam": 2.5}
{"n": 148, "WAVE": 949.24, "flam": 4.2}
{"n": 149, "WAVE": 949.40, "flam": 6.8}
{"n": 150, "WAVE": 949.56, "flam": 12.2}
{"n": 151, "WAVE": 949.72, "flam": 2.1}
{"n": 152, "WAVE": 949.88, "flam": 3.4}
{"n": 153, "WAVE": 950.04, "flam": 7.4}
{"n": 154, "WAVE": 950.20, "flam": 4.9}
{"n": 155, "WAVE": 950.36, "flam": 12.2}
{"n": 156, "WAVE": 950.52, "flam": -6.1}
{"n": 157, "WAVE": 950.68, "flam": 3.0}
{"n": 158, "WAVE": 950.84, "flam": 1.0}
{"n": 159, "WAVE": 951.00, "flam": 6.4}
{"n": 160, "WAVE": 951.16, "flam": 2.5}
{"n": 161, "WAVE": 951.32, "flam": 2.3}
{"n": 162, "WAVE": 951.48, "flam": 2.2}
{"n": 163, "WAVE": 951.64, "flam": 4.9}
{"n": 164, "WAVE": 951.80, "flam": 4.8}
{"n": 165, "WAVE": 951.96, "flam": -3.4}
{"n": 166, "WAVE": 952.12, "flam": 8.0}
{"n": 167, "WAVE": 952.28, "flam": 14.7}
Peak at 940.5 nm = [O III] 5007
